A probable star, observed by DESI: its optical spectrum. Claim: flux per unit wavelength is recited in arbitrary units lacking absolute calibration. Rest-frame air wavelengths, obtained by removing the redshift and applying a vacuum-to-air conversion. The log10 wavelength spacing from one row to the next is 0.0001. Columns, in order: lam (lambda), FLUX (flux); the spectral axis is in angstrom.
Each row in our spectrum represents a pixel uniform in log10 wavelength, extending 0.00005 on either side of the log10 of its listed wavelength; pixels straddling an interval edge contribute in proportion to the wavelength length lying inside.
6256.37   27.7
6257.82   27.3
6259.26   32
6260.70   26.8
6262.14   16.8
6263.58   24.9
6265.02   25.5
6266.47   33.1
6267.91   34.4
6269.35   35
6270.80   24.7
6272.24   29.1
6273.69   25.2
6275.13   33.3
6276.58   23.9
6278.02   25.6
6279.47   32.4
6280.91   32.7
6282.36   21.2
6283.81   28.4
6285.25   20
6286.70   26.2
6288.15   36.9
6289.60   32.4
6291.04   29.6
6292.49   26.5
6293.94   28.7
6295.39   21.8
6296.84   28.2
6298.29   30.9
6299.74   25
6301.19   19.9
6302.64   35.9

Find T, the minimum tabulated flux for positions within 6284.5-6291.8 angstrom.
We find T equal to 20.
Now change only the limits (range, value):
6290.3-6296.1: 21.8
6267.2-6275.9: 24.7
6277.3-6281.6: 25.6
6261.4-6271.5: 16.8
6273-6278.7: 23.9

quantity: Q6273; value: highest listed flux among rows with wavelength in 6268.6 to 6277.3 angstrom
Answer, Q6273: 35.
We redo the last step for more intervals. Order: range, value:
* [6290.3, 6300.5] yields 30.9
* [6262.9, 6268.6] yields 34.4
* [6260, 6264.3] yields 26.8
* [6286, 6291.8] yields 36.9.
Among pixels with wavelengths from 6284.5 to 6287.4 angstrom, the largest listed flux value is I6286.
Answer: 26.2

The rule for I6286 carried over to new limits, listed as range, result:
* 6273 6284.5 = 33.3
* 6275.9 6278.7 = 25.6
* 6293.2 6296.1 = 28.7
